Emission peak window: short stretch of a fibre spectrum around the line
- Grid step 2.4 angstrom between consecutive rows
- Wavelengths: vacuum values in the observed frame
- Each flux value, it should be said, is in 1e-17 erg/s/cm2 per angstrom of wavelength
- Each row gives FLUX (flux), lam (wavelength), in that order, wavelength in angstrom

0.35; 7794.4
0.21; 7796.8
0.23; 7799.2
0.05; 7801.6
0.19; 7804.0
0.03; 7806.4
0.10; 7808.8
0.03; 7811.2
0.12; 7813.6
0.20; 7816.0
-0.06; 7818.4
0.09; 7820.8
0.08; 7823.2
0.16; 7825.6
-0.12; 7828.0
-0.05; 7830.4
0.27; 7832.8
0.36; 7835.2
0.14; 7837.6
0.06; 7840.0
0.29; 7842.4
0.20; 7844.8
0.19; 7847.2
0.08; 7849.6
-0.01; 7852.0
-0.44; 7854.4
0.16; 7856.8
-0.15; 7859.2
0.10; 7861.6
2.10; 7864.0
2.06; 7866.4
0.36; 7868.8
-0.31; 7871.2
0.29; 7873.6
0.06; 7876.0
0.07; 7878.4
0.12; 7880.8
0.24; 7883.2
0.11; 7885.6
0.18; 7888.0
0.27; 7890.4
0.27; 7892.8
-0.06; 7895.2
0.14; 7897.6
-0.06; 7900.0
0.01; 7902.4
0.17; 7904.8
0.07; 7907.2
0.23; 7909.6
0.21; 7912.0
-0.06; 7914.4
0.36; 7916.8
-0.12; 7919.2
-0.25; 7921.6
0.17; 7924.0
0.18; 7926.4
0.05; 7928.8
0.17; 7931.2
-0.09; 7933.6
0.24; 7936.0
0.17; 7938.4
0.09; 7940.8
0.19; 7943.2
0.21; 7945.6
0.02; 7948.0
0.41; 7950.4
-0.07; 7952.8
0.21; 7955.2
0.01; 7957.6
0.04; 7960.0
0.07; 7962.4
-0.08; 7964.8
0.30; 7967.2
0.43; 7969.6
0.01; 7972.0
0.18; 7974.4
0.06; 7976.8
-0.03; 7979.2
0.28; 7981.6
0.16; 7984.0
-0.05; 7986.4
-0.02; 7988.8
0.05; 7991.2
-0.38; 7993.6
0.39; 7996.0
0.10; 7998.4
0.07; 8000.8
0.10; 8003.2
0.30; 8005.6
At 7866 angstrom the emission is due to H-alpha 6563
